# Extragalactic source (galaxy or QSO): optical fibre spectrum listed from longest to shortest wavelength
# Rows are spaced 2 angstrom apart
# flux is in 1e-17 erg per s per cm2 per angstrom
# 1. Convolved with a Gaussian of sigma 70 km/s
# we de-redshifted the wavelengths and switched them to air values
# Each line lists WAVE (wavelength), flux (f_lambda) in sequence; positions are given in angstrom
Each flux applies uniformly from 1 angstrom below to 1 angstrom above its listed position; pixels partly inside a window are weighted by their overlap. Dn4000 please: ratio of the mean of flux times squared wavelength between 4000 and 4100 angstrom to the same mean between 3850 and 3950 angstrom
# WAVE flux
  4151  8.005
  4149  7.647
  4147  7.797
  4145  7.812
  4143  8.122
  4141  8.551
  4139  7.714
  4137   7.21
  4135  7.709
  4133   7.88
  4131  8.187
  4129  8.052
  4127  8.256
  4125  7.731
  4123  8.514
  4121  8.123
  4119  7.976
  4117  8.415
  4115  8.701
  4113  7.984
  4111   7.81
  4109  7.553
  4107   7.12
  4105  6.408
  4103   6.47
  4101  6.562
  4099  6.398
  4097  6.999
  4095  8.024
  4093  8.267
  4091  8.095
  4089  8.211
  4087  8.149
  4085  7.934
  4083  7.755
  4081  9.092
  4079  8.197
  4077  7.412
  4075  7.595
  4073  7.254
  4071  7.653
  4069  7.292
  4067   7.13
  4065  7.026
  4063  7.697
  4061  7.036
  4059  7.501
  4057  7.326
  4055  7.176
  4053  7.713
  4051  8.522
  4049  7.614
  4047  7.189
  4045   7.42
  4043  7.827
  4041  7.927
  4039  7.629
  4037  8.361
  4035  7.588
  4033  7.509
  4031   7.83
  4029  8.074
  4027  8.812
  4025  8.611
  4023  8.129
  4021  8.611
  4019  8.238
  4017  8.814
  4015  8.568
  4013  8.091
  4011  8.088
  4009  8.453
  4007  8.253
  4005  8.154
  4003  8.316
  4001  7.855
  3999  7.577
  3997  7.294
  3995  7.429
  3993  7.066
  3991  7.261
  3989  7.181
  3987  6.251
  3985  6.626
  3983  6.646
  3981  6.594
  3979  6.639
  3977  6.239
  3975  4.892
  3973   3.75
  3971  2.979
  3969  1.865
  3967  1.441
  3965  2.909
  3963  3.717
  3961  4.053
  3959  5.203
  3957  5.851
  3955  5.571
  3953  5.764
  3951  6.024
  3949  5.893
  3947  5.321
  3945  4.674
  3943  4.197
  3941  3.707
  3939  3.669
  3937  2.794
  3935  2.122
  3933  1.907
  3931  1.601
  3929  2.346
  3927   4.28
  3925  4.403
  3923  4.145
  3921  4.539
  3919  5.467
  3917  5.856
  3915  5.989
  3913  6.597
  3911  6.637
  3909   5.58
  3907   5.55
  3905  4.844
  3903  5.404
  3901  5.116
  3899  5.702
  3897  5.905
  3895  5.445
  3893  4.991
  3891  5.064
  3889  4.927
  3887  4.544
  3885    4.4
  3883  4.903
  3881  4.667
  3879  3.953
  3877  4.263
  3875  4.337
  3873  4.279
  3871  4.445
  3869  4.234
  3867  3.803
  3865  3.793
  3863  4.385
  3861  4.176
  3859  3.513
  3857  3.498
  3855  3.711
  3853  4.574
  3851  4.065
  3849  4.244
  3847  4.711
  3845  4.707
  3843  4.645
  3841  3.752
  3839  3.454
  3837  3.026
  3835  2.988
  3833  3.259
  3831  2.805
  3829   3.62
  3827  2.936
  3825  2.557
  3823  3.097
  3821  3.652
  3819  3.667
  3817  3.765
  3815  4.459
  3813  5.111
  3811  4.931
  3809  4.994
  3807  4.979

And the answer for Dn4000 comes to 1.89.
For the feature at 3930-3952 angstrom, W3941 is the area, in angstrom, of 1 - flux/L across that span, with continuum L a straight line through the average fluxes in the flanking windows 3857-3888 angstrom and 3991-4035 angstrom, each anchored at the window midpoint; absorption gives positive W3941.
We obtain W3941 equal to 8.4 angstrom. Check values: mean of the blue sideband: 4.22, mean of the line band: 3.81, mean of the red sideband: 8.05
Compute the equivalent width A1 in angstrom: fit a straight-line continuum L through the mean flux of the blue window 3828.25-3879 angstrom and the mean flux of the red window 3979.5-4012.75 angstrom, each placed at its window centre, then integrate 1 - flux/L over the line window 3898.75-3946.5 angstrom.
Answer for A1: 9.39 angstrom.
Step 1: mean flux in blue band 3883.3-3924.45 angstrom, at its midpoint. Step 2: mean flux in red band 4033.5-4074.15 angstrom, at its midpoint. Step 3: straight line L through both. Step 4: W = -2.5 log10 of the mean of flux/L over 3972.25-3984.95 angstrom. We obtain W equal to 0.10 mag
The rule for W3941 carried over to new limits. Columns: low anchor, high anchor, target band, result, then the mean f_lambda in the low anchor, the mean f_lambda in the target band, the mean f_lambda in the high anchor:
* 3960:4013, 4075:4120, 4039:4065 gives -1.9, 6.1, 7.56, 7.7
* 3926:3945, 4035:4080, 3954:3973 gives 1.3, 3.05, 3.73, 7.57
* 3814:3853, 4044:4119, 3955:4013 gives 0.6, 3.68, 6.05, 7.59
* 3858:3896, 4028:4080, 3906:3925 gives -1.6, 4.43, 5.53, 7.6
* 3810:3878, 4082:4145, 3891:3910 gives -2.7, 3.9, 5.38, 7.77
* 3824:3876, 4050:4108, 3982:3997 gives -2.1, 3.83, 6.95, 7.52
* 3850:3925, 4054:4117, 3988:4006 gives -3.6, 4.79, 7.57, 7.56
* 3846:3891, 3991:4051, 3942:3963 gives 3.7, 4.26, 5.18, 7.97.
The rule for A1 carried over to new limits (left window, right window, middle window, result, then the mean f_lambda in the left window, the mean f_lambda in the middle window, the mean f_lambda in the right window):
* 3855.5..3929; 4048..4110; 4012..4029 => -4.58 angstrom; 4.78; 8.46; 7.52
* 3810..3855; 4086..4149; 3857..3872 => 0.88 angstrom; 3.82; 4.01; 7.77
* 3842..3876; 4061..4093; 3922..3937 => 6.65 angstrom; 4.18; 2.96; 7.76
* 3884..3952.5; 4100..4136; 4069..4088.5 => -1.96 angstrom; 4.7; 7.87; 7.75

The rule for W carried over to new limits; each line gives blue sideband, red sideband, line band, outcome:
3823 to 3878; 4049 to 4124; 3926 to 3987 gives 0.27 mag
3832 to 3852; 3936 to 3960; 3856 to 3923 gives -0.12 mag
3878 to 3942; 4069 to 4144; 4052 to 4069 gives -0.04 mag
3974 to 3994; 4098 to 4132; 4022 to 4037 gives -0.17 mag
